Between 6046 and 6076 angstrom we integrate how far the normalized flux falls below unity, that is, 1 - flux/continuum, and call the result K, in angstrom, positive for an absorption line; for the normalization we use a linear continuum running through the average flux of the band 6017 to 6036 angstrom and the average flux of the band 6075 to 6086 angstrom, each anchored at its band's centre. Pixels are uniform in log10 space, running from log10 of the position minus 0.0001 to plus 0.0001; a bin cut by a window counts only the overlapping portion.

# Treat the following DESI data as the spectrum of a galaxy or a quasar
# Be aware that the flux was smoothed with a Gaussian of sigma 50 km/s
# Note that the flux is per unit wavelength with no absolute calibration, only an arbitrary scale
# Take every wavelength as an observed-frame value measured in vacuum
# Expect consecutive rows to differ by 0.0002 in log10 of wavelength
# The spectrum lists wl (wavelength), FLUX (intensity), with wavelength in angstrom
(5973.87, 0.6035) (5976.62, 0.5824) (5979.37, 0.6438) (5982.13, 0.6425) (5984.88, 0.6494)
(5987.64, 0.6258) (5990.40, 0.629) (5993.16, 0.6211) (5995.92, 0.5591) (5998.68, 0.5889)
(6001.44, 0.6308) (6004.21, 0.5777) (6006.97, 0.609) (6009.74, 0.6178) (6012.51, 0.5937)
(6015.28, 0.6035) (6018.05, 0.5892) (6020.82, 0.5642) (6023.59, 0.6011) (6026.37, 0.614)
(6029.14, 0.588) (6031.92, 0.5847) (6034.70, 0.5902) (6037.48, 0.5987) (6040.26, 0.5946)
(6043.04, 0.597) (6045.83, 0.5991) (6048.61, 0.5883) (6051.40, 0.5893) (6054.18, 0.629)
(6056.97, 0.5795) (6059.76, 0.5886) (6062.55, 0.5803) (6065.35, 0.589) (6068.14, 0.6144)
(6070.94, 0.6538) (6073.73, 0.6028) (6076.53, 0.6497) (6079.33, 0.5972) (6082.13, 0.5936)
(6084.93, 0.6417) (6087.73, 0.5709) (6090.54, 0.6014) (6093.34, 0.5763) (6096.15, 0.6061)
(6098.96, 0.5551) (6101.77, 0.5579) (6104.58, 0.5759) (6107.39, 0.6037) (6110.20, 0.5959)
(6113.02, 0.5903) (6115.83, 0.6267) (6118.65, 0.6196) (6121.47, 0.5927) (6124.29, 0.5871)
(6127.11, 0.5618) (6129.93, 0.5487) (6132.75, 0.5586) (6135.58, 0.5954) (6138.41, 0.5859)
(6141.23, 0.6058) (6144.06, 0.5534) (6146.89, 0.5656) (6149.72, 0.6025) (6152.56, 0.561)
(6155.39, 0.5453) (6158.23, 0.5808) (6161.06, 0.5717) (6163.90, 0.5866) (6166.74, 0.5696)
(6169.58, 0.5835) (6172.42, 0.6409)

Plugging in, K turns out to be 0.3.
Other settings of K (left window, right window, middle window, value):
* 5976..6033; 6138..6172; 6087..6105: 0.33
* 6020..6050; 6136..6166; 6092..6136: -0.19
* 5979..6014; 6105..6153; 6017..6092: 0.20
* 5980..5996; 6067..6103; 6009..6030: 0.77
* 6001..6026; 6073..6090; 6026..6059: 0.40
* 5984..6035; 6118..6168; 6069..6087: -0.98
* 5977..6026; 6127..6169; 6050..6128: -1.37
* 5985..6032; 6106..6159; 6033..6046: 0.03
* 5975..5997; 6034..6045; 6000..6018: 0.15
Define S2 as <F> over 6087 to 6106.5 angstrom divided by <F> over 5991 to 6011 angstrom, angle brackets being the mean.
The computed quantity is 1.0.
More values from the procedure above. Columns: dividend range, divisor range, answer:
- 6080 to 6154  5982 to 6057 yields 0.97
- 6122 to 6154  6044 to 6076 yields 0.96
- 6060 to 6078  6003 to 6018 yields 1.02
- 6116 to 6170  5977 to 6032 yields 0.95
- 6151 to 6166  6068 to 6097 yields 0.93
